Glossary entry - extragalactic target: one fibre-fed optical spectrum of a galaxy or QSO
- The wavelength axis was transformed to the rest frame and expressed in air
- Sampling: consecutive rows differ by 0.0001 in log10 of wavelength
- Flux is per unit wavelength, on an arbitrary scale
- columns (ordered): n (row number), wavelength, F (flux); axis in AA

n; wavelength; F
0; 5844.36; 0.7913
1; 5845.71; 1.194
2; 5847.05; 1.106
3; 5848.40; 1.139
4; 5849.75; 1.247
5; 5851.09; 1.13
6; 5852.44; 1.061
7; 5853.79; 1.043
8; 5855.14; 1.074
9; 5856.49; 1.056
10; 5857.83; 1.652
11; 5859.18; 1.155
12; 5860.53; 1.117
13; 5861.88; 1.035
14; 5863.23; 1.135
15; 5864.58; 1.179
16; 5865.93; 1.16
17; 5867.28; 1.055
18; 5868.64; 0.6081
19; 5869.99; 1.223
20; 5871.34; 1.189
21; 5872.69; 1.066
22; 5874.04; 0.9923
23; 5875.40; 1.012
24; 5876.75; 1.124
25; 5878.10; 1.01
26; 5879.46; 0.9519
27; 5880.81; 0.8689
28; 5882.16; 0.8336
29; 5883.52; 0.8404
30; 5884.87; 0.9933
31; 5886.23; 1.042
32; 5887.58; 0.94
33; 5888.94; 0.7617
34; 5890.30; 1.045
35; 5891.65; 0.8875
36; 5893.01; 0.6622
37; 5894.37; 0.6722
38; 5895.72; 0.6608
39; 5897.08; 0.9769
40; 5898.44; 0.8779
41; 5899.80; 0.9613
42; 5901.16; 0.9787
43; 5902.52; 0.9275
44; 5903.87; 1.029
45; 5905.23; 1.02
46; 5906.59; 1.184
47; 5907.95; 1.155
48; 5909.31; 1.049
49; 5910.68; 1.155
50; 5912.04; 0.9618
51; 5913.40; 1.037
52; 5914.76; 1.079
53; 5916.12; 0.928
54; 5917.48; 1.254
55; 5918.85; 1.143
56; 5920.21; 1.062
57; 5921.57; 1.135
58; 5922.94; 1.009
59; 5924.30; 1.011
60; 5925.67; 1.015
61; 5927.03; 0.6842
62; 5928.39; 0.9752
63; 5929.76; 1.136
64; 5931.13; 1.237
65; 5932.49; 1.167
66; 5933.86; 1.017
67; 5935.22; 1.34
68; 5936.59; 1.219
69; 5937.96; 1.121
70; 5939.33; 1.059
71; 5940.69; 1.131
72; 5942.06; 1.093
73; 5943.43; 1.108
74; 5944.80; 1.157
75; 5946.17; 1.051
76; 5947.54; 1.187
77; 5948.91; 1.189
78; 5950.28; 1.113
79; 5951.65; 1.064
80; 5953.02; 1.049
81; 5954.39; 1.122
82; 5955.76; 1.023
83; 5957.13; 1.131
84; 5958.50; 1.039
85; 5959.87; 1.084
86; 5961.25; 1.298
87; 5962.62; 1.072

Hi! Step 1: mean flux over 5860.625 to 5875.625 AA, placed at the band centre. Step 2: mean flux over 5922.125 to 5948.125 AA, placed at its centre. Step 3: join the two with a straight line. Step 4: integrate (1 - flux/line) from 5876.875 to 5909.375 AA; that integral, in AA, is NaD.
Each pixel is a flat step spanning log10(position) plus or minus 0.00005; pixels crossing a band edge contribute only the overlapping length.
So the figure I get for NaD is 4.3 AA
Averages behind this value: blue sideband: 1.06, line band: 0.932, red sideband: 1.09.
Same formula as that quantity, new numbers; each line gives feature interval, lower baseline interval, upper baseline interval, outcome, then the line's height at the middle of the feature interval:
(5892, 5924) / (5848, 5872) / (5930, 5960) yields 3.7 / 1.12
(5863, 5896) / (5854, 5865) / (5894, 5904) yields 2.3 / 1.03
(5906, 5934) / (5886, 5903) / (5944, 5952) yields -2.1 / 0.994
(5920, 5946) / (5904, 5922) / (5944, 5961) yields 0.2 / 1.1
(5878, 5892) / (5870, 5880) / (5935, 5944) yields 2.0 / 1.07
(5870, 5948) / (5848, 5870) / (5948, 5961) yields 6.0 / 1.11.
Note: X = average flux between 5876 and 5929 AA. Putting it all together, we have 0.972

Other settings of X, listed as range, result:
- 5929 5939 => 1.17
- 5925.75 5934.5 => 1.04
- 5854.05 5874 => 1.12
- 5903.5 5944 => 1.08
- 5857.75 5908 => 0.99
